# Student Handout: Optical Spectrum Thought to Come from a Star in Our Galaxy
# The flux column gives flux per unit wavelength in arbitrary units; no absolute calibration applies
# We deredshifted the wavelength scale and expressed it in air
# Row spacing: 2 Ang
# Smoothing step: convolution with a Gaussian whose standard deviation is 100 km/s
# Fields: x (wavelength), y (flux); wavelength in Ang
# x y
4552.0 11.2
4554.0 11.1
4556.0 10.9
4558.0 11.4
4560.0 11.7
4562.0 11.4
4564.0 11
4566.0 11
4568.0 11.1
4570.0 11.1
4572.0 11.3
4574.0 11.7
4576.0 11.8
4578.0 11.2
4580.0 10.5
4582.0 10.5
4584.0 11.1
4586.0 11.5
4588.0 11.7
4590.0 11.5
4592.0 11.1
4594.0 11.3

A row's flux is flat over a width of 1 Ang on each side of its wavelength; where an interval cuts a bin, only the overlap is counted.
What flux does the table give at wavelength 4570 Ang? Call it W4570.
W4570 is 11.1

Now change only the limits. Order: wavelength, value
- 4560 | 11.7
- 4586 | 11.5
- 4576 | 11.8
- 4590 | 11.5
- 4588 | 11.7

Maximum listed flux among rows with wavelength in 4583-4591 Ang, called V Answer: 11.7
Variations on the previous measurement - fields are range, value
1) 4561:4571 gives 11.4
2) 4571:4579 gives 11.8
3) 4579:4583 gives 10.5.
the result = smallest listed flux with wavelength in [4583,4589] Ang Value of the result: 11.1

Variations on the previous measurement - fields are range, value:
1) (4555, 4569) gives 10.9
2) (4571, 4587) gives 10.5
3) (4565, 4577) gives 11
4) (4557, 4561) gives 11.4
